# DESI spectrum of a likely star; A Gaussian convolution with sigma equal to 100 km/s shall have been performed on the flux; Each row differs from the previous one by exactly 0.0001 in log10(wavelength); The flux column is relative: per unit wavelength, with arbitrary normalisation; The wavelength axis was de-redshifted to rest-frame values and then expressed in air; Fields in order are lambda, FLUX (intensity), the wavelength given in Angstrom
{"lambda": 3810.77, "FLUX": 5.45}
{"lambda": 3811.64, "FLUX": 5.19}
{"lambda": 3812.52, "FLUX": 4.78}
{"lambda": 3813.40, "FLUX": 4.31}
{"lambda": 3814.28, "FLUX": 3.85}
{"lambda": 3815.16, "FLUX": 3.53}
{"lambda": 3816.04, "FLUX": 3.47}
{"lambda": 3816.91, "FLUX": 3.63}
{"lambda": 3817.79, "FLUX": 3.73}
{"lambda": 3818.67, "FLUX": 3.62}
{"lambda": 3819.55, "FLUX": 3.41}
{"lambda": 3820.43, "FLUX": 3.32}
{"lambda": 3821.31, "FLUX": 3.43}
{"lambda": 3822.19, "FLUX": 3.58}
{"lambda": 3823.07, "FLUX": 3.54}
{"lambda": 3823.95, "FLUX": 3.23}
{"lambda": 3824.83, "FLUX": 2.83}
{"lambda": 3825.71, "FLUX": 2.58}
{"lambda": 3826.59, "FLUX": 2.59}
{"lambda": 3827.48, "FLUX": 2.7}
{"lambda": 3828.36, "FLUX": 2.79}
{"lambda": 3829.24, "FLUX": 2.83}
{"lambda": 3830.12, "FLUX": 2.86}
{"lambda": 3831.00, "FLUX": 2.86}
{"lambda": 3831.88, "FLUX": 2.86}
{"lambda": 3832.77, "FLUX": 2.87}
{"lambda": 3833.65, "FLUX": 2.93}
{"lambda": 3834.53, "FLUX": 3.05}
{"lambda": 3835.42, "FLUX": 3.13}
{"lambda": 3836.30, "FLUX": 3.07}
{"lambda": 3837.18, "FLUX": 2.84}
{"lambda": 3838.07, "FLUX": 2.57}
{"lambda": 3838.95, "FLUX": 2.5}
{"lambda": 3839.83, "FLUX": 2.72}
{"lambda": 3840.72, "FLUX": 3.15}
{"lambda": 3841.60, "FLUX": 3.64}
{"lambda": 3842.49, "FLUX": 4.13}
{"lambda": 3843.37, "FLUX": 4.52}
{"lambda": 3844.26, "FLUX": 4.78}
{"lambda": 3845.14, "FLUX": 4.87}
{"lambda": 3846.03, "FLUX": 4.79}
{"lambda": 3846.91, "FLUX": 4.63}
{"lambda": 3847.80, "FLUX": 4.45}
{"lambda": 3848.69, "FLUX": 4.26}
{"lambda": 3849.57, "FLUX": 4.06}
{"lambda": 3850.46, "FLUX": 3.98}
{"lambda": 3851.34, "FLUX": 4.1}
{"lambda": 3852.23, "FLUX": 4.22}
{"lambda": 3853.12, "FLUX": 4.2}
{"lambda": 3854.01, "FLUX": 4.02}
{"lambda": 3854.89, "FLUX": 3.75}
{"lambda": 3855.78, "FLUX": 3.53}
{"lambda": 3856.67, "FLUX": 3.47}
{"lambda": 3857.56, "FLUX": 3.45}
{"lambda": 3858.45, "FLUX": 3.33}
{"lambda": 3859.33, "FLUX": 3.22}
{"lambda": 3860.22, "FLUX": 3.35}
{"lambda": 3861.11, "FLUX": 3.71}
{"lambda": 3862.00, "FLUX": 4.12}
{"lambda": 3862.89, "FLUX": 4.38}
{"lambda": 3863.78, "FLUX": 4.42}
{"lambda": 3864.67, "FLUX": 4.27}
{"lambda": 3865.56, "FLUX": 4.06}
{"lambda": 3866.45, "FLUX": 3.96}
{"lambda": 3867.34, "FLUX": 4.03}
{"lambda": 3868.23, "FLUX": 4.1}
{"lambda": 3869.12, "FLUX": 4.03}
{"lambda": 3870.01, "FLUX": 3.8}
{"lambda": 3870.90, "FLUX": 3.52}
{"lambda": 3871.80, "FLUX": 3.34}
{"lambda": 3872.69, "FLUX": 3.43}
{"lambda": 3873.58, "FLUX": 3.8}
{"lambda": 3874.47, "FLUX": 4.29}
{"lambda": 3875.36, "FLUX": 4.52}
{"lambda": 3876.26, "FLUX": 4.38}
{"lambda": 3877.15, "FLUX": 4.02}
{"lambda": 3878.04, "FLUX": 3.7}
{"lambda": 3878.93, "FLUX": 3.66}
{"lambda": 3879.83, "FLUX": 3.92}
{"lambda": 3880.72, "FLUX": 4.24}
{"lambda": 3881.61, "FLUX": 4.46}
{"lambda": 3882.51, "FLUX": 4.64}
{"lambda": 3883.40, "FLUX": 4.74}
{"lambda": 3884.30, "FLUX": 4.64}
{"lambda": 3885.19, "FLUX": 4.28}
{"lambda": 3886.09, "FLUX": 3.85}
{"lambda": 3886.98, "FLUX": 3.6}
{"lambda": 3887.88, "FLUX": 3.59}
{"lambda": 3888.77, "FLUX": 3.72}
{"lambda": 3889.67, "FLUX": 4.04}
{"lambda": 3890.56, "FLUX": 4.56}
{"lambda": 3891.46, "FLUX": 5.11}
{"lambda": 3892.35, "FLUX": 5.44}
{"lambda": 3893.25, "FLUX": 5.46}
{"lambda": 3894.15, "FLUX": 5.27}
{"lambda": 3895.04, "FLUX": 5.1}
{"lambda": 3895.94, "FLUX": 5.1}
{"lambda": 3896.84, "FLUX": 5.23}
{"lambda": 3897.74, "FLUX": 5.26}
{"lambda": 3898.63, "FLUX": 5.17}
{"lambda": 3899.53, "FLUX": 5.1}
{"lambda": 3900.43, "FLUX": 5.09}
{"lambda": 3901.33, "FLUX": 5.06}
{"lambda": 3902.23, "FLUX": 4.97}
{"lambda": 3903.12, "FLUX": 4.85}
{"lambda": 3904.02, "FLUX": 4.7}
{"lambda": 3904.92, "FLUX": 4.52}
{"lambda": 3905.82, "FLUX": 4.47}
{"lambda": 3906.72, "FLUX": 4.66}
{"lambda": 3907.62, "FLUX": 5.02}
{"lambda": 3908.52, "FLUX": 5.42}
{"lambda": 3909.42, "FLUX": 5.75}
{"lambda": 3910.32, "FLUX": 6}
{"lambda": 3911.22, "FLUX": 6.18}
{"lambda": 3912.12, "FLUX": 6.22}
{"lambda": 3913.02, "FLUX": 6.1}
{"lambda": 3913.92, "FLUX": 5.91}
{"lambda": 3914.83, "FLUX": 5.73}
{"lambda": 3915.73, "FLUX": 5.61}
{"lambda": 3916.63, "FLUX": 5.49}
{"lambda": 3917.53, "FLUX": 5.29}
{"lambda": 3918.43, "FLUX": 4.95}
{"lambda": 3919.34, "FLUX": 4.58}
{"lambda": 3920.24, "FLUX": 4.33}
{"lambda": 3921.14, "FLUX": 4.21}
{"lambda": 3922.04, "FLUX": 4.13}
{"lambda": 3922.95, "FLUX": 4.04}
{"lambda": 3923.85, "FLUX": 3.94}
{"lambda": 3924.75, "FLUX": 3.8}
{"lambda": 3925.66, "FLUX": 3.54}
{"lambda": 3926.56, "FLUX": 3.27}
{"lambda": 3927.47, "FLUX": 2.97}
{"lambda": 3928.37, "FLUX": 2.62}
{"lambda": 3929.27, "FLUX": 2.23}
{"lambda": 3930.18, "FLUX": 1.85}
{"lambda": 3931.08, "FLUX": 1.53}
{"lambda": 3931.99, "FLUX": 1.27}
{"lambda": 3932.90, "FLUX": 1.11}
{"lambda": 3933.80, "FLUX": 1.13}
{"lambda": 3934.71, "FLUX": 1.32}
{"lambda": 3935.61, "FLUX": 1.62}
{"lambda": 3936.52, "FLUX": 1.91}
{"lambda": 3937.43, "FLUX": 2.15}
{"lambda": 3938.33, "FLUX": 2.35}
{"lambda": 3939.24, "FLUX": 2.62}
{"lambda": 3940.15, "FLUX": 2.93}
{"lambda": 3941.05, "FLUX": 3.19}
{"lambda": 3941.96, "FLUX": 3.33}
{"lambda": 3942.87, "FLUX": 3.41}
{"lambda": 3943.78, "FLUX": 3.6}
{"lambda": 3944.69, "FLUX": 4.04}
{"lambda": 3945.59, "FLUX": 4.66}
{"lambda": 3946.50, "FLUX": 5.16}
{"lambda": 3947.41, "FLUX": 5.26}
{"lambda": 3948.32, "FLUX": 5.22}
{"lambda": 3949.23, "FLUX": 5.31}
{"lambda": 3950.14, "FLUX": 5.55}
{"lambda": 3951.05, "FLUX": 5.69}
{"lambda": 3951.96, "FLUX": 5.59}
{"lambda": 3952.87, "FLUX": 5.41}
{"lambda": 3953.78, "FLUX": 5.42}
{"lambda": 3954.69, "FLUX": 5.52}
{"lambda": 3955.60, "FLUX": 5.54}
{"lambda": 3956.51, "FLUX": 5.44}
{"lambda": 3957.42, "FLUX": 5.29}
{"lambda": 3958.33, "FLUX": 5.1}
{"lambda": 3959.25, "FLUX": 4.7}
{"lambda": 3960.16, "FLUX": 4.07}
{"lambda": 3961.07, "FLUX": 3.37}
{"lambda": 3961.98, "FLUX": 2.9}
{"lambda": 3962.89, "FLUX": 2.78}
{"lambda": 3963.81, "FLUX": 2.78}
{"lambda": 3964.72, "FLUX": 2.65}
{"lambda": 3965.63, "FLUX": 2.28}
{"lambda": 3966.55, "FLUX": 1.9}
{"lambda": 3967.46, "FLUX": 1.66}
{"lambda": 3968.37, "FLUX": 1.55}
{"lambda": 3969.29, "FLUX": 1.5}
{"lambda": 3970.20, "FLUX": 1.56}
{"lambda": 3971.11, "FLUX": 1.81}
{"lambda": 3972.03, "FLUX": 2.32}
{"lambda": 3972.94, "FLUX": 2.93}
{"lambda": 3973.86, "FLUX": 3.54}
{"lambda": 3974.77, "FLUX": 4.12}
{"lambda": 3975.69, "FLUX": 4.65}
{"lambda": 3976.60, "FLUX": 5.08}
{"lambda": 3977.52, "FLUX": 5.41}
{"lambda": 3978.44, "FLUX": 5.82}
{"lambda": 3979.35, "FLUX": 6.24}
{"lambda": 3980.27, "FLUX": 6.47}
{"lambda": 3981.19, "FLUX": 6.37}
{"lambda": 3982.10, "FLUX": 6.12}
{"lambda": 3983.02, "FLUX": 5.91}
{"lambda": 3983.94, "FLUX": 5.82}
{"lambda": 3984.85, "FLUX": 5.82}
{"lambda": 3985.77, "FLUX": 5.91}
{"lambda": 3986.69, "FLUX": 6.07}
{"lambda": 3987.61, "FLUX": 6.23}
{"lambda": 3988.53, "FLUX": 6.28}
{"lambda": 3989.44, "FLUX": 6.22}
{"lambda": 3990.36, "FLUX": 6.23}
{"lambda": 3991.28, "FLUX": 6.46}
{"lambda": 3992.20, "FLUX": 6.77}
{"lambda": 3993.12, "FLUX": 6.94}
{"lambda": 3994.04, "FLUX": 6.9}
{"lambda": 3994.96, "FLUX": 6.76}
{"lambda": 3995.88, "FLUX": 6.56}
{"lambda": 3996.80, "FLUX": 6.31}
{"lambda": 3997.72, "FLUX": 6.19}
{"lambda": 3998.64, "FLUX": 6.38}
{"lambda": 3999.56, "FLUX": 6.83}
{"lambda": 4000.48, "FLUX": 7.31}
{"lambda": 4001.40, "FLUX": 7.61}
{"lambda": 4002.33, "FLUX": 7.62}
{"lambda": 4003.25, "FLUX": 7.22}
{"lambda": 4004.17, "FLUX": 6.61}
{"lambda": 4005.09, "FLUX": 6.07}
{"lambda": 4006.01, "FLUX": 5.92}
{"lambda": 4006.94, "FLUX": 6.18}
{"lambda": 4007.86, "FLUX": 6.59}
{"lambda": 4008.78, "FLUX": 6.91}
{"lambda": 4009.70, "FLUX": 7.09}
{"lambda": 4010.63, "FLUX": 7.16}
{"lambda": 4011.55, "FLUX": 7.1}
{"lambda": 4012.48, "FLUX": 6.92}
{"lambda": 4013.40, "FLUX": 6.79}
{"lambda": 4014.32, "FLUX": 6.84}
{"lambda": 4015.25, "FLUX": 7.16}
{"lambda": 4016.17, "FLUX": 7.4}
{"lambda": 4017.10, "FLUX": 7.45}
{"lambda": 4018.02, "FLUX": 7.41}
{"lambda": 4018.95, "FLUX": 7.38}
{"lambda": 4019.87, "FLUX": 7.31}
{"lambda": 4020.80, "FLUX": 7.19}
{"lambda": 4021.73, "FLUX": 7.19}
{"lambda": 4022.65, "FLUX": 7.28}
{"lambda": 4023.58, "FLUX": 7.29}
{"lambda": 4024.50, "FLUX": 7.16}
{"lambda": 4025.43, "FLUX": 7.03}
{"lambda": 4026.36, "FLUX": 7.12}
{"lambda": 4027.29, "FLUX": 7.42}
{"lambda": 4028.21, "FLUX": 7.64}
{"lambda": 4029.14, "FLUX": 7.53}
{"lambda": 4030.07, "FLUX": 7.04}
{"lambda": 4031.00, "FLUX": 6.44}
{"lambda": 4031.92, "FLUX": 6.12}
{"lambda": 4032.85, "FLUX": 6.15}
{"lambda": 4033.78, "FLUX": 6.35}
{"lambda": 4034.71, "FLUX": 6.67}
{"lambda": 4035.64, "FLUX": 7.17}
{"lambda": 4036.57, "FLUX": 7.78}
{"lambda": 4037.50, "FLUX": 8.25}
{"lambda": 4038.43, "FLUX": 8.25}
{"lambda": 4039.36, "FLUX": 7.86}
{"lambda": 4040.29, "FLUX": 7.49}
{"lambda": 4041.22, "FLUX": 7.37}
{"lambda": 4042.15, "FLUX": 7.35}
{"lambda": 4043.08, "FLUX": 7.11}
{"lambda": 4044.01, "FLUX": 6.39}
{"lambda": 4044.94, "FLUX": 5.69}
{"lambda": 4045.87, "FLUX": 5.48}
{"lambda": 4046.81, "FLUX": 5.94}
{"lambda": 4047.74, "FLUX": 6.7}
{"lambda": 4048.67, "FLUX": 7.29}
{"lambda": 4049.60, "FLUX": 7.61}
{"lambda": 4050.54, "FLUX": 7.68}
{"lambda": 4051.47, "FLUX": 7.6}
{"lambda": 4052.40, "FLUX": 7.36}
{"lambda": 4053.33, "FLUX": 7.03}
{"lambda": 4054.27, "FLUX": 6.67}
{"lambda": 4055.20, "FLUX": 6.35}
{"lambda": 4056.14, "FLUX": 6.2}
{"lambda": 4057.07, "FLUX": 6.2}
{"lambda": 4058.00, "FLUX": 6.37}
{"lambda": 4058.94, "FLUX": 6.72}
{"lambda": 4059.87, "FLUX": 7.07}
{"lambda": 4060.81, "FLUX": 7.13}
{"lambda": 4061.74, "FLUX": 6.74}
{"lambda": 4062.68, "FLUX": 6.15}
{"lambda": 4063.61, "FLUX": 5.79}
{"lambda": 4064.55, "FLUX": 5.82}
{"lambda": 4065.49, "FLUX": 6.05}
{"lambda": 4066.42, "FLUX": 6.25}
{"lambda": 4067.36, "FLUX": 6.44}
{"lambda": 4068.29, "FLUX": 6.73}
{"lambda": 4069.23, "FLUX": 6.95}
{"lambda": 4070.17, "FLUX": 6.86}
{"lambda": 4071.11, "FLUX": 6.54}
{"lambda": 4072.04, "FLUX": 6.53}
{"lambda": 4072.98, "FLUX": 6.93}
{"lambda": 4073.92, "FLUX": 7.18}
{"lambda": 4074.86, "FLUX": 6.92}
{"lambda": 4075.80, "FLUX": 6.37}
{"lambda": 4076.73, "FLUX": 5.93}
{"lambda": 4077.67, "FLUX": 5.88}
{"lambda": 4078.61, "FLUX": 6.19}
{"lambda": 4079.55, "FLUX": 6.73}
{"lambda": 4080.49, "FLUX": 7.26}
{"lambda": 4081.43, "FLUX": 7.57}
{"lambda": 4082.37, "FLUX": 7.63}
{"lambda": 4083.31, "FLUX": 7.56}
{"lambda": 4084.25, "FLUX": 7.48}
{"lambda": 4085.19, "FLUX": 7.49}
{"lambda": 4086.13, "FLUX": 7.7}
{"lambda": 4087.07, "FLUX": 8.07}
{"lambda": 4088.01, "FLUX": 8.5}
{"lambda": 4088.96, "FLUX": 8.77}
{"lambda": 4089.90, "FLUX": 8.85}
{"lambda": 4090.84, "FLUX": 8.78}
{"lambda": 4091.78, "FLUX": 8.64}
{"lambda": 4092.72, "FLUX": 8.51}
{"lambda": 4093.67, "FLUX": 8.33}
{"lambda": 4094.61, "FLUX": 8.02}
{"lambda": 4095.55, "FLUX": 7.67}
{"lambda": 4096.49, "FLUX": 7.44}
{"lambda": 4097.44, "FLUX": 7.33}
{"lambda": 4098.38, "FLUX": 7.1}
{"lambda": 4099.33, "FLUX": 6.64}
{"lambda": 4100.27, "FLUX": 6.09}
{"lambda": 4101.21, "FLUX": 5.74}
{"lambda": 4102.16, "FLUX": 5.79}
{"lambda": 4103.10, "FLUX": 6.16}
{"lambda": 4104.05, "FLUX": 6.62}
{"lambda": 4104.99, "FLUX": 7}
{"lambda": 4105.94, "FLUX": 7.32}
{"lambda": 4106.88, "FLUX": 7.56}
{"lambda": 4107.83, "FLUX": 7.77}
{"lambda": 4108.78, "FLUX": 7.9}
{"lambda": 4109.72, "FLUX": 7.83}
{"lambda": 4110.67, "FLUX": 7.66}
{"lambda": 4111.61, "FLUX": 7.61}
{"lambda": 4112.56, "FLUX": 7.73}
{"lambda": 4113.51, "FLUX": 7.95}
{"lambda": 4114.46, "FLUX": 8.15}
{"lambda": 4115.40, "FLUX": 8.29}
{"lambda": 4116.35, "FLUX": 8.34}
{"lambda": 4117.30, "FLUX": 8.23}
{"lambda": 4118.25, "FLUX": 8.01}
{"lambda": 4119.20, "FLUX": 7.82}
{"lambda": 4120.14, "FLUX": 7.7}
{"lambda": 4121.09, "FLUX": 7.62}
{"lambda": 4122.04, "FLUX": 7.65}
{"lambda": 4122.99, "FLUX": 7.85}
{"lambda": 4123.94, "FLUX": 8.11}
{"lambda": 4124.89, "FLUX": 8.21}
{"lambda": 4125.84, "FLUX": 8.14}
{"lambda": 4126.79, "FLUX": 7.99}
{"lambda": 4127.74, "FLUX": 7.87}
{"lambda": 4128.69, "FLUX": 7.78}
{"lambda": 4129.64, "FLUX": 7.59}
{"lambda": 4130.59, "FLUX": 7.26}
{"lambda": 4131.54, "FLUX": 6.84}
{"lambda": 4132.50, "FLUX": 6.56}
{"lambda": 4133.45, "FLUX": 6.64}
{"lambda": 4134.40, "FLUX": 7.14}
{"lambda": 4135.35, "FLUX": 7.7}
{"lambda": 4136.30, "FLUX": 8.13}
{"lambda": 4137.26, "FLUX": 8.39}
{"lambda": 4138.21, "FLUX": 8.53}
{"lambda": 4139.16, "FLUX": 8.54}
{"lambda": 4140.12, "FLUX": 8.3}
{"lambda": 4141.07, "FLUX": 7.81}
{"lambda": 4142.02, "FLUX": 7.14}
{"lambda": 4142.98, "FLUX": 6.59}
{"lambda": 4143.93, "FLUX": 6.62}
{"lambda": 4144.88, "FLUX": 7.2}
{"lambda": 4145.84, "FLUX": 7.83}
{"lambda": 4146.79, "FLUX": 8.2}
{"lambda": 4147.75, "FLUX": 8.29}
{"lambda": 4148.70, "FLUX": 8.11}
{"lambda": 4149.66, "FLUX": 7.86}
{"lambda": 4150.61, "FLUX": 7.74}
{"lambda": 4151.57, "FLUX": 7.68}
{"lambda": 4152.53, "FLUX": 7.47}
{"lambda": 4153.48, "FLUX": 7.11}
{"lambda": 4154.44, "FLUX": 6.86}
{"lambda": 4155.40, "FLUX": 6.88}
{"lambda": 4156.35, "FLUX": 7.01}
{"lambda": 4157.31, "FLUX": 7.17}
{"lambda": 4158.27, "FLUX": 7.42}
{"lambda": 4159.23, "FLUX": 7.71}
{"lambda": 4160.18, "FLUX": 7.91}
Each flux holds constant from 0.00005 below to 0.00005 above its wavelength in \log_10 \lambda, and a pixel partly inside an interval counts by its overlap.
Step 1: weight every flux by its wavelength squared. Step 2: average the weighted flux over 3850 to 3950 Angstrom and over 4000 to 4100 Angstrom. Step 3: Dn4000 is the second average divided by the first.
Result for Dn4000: 1.9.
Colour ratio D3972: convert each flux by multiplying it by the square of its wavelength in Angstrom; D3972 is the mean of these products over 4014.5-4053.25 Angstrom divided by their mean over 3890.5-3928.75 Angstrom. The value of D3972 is 1.55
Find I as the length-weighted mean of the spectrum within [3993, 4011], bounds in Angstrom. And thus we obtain 6.75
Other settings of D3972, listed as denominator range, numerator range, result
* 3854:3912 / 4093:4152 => 1.94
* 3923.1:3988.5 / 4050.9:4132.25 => 2.02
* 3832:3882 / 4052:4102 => 2.06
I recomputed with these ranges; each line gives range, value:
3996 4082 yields 6.86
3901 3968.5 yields 4.02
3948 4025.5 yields 5.62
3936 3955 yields 4.19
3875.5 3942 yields 4.14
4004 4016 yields 6.74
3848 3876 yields 3.9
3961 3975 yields 2.43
